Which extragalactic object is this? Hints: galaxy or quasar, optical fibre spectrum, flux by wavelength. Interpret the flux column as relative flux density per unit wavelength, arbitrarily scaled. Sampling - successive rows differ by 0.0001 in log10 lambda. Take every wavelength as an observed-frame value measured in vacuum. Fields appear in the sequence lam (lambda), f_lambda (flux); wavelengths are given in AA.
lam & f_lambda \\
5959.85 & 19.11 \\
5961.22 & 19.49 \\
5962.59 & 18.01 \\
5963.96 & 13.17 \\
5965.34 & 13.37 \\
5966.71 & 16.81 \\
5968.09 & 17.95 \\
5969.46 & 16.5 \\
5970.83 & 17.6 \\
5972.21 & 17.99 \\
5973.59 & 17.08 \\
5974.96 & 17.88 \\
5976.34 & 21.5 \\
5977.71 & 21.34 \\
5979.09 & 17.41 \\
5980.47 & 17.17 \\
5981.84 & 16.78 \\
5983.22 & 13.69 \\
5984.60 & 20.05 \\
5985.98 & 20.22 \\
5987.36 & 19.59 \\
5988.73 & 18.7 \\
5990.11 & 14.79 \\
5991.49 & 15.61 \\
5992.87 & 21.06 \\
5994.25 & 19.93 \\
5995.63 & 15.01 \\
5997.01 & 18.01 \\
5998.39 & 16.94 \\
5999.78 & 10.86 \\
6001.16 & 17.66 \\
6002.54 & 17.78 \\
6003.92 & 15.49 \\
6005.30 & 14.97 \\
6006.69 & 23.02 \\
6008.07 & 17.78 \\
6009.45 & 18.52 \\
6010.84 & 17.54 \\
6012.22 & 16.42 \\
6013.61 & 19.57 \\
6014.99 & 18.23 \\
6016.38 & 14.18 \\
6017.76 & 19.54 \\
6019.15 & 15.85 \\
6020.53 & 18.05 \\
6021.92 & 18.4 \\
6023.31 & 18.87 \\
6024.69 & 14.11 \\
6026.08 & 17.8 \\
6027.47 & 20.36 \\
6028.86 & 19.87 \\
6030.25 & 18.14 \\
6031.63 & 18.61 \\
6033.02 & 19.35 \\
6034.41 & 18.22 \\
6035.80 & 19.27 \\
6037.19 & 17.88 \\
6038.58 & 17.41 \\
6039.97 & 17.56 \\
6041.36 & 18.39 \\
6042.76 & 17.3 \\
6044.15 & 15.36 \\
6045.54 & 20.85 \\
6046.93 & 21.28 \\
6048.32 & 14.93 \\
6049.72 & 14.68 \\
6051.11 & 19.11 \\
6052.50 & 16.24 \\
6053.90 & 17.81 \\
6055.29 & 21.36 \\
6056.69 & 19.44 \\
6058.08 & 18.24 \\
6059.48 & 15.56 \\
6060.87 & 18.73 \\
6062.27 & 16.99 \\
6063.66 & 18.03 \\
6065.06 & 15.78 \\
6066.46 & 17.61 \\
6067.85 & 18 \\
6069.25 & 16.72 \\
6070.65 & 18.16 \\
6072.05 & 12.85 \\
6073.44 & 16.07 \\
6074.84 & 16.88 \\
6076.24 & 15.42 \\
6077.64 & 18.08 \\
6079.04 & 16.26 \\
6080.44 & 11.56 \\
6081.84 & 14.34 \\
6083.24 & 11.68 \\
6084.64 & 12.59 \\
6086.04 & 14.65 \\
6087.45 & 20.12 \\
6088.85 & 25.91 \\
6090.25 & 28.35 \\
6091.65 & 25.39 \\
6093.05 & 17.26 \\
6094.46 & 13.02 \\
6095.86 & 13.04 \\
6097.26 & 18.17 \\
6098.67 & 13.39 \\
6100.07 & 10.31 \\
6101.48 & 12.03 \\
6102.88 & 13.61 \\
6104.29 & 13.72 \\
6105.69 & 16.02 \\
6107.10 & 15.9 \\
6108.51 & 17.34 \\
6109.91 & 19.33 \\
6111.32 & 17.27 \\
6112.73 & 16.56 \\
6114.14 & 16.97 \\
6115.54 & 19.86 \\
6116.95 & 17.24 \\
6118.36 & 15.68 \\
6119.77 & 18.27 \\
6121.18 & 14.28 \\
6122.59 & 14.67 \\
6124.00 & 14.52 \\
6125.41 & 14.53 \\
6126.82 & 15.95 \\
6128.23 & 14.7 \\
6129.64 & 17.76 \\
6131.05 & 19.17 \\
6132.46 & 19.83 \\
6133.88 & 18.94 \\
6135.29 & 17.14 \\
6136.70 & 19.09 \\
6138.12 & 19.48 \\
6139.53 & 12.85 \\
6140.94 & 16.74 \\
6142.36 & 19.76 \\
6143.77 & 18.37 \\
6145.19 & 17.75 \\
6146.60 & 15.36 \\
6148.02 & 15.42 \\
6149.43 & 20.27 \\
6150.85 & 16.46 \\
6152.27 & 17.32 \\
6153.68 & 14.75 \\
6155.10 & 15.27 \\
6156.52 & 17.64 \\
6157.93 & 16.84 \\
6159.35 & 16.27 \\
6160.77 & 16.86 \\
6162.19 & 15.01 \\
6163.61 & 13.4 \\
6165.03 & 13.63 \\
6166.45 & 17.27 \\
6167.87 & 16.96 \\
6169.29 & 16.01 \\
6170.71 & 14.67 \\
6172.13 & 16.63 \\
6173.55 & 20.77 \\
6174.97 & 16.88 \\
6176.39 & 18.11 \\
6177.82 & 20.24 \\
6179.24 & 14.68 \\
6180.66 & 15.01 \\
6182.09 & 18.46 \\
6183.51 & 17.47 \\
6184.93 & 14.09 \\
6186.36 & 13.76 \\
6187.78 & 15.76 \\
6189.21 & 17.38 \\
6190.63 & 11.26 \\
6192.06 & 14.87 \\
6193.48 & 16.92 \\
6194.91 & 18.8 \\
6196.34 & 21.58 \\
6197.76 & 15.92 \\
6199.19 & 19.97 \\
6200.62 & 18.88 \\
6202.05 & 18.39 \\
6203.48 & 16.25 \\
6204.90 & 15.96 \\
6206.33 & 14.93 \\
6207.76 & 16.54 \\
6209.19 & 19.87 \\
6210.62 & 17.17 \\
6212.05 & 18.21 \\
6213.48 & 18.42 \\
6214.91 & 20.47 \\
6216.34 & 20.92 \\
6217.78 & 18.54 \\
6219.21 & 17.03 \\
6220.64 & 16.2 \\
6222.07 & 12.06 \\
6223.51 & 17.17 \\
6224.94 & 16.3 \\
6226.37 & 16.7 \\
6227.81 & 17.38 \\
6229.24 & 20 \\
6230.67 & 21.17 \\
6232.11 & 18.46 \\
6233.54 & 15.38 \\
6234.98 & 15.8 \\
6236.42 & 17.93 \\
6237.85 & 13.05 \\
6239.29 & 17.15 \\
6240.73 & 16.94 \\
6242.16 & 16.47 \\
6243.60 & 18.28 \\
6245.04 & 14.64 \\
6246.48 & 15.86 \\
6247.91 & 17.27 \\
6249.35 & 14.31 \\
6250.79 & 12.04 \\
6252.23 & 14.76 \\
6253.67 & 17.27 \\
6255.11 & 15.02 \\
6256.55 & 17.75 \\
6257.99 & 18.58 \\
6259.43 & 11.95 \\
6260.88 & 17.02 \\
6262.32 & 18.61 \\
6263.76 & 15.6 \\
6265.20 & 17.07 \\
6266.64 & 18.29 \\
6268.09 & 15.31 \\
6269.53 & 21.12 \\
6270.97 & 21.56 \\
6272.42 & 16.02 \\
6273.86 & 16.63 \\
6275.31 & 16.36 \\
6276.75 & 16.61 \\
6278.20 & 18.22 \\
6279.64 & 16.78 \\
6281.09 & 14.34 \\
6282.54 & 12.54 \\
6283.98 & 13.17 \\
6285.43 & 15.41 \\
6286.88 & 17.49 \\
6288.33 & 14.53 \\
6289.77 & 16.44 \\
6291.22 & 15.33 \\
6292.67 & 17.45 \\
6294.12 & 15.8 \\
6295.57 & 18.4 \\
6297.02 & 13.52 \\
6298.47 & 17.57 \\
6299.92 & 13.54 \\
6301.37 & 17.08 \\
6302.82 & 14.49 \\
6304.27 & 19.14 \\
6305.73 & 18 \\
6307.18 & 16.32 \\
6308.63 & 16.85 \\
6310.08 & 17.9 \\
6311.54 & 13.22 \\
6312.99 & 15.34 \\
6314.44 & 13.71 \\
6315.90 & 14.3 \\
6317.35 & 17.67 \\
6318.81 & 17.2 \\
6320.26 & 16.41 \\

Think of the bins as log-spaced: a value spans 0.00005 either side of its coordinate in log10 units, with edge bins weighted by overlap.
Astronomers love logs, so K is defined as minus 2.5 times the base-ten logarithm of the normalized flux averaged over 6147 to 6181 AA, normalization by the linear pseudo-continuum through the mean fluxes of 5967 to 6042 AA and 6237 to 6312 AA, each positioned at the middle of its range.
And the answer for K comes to 0.02 mag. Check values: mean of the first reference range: 17.8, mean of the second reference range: 16.3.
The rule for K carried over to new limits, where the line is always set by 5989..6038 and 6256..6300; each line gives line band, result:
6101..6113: 0.095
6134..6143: -0.031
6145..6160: 0.025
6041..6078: 0.004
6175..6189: 0.029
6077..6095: -0.021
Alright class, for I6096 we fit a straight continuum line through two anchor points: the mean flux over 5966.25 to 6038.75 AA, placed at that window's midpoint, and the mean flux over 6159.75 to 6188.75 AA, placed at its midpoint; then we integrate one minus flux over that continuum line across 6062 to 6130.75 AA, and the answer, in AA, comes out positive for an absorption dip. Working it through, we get 2.4 AA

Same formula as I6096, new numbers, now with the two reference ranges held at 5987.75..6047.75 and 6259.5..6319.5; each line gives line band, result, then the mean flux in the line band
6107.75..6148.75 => 0.32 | 17.1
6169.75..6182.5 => -0.21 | 17.2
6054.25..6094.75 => 0.04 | 17.5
